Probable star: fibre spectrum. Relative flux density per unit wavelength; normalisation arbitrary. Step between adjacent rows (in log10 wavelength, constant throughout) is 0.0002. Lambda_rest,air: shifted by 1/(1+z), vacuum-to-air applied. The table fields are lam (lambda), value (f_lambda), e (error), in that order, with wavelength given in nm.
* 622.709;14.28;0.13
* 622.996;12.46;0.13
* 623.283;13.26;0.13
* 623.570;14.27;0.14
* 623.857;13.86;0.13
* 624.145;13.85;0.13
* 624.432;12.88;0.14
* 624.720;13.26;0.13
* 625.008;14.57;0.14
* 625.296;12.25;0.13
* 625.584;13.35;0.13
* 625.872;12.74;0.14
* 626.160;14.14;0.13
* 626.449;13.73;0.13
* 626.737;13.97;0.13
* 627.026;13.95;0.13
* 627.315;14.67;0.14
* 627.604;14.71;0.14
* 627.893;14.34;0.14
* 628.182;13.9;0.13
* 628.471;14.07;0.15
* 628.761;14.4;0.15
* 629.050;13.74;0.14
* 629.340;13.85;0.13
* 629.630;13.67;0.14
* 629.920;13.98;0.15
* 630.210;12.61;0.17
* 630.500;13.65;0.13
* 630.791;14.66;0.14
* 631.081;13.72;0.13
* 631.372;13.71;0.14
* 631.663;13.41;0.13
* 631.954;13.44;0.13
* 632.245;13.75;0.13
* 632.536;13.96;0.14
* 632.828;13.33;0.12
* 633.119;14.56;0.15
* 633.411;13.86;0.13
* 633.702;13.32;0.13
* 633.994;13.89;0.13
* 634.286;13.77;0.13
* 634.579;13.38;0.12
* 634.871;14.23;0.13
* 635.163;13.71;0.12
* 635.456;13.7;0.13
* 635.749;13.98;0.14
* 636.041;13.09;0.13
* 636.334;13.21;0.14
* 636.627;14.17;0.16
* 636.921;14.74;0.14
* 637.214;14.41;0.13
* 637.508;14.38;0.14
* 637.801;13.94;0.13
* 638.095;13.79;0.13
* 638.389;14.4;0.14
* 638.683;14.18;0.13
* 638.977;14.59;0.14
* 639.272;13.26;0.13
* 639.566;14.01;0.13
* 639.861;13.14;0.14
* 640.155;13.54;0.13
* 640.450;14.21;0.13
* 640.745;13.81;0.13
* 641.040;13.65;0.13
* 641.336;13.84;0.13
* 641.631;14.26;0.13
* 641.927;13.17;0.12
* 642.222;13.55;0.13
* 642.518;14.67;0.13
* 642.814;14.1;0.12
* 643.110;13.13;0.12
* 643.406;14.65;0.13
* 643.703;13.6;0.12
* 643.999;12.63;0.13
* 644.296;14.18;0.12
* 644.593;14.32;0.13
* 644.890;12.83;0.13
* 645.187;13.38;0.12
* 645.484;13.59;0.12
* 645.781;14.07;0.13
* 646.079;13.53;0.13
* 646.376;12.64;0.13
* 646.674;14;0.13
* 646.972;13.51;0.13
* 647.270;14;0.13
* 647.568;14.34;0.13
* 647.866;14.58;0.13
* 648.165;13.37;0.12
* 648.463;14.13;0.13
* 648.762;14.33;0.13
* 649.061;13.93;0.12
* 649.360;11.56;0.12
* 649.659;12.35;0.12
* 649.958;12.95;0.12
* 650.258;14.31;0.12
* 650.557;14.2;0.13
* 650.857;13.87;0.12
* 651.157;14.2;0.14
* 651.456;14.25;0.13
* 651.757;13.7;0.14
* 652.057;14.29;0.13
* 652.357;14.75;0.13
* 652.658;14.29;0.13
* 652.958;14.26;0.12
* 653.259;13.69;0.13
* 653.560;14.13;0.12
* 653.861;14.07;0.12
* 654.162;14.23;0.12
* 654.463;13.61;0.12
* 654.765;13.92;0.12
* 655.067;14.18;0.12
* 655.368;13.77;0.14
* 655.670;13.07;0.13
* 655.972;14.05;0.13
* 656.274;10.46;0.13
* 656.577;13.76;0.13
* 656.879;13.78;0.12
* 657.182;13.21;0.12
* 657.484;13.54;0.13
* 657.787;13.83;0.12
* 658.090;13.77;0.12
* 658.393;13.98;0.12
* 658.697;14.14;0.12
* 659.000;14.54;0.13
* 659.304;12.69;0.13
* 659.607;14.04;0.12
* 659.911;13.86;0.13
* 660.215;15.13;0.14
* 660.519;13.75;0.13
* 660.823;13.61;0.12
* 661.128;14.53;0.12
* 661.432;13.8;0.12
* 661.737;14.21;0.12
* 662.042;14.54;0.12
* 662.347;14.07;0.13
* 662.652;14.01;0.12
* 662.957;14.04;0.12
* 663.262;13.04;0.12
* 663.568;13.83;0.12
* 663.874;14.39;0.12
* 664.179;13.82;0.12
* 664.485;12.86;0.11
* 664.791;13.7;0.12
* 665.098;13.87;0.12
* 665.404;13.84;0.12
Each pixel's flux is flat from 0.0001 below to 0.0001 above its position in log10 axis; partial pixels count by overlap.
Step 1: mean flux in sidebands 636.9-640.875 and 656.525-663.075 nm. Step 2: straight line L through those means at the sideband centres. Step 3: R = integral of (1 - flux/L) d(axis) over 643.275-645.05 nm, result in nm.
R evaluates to 0.04 nm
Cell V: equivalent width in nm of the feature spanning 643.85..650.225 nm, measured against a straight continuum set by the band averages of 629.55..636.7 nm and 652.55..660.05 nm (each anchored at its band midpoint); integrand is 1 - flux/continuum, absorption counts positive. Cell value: 0.08 nm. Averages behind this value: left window 13.7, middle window 13.5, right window 13.7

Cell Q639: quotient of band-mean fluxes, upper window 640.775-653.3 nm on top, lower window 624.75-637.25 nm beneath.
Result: 1.00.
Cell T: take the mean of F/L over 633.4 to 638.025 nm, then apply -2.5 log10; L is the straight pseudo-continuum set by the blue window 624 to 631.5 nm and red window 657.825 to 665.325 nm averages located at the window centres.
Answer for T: 0.00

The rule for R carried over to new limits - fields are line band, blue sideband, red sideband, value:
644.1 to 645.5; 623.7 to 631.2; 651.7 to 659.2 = 0.016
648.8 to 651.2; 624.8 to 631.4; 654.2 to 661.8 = 0.058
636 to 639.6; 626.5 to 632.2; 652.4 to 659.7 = -0.049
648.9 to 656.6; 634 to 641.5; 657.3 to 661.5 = 0.132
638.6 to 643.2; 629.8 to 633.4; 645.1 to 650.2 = -0.064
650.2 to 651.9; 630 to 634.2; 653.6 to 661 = -0.045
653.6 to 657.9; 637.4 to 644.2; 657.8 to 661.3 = 0.129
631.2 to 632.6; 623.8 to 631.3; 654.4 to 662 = 0.015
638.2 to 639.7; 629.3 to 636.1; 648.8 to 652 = -0.045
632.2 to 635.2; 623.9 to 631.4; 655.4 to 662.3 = -0.005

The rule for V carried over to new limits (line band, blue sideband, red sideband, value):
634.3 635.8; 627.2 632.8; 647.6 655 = 0.01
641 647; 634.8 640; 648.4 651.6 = 0.04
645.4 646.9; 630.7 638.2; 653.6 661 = 0.02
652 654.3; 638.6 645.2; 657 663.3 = -0.06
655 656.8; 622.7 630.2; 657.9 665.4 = 0.09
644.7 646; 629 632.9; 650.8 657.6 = 0.02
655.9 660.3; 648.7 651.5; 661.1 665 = 0.04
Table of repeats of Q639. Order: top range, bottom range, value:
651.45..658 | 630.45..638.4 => 0.99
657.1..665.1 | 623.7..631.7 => 1.01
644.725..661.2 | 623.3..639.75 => 0.99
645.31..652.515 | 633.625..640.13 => 0.99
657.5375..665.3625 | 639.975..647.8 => 1.01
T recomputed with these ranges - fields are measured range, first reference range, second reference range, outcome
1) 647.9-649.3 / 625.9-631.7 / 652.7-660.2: 0.00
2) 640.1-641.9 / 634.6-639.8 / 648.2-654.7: 0.01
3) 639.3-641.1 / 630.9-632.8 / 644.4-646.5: -0.01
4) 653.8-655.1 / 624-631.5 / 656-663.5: -0.02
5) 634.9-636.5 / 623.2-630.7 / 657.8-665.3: 0.02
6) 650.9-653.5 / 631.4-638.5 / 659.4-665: -0.02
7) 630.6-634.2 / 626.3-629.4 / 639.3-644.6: 0.02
